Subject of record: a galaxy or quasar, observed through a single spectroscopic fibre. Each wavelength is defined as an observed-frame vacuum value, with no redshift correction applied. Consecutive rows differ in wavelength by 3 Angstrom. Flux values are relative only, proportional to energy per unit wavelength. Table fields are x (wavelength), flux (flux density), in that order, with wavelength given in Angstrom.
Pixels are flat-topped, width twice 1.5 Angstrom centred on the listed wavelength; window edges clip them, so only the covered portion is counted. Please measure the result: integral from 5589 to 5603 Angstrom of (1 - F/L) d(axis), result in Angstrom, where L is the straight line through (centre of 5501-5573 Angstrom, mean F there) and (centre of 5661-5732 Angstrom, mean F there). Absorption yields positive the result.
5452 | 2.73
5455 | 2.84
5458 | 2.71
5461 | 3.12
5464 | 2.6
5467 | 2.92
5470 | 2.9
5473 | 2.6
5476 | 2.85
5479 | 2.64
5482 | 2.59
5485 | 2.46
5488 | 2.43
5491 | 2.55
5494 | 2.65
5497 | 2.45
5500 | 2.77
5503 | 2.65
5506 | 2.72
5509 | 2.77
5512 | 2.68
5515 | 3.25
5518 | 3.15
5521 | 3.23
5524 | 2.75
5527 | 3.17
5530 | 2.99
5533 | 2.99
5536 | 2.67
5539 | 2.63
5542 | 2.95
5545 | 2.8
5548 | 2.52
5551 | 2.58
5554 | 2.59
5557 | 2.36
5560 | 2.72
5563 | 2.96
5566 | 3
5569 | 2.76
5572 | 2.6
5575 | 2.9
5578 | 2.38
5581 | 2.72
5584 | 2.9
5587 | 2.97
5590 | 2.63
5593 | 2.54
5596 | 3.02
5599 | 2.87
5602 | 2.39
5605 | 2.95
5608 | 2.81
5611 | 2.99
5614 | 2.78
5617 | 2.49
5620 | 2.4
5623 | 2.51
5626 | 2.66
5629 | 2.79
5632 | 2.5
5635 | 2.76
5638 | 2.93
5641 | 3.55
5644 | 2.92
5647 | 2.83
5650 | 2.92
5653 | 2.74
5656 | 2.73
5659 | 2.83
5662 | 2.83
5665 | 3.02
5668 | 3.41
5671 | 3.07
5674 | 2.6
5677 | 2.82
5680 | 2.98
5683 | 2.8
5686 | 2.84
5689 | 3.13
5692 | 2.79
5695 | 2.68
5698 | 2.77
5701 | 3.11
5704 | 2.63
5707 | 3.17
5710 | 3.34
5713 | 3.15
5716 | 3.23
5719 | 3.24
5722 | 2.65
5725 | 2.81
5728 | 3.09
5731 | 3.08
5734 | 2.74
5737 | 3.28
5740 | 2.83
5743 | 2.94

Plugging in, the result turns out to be 0.8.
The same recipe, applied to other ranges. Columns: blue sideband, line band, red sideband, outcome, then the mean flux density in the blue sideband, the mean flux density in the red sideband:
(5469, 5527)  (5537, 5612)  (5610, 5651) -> 0.8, 2.75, 2.78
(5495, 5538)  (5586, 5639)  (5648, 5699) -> 2.9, 2.87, 2.88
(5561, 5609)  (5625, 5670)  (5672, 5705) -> -1.4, 2.77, 2.84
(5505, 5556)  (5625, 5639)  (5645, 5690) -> 0.8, 2.85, 2.9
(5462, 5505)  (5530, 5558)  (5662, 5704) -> 0.3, 2.65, 2.91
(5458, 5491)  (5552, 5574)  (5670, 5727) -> 0.6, 2.7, 2.94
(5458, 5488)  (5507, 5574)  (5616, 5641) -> -2.8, 2.73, 2.69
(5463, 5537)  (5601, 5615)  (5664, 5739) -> 0.4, 2.78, 2.98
